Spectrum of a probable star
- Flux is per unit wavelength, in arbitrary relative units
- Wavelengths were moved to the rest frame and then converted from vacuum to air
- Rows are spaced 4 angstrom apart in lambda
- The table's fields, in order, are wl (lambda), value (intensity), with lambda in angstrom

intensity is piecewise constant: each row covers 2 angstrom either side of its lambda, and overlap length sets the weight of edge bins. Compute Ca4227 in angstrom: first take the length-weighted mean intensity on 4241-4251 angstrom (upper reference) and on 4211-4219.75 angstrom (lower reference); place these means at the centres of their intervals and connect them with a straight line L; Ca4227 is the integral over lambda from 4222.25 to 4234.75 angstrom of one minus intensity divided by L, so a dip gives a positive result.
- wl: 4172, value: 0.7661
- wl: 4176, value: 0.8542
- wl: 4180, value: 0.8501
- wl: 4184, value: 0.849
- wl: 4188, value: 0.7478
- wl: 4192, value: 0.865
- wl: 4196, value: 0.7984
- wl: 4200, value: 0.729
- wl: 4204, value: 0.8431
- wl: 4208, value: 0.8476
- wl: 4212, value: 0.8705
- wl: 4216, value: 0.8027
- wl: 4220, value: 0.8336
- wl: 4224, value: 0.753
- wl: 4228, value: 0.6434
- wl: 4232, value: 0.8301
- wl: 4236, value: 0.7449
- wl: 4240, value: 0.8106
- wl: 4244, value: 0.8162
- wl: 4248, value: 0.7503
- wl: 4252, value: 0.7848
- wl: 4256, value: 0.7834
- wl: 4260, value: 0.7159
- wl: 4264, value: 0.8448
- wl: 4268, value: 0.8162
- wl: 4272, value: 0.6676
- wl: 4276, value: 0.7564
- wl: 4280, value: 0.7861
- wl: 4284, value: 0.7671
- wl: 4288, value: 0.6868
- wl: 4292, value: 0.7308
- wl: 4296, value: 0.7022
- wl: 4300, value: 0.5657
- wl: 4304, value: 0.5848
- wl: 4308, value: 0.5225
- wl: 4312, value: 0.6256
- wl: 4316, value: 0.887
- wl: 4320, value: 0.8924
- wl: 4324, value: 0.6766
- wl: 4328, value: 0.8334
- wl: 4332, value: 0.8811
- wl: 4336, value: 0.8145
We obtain 1.1 angstrom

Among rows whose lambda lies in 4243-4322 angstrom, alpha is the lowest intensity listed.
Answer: 0.5225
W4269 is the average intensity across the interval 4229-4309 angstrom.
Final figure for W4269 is 0.735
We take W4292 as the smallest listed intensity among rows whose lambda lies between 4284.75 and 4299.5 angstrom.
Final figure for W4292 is 0.6868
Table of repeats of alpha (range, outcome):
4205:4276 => 0.6434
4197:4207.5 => 0.729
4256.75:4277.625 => 0.6676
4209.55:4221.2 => 0.8027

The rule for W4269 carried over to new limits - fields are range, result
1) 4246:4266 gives 0.776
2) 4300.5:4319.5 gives 0.667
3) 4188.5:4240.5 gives 0.796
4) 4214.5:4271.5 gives 0.778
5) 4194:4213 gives 0.815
